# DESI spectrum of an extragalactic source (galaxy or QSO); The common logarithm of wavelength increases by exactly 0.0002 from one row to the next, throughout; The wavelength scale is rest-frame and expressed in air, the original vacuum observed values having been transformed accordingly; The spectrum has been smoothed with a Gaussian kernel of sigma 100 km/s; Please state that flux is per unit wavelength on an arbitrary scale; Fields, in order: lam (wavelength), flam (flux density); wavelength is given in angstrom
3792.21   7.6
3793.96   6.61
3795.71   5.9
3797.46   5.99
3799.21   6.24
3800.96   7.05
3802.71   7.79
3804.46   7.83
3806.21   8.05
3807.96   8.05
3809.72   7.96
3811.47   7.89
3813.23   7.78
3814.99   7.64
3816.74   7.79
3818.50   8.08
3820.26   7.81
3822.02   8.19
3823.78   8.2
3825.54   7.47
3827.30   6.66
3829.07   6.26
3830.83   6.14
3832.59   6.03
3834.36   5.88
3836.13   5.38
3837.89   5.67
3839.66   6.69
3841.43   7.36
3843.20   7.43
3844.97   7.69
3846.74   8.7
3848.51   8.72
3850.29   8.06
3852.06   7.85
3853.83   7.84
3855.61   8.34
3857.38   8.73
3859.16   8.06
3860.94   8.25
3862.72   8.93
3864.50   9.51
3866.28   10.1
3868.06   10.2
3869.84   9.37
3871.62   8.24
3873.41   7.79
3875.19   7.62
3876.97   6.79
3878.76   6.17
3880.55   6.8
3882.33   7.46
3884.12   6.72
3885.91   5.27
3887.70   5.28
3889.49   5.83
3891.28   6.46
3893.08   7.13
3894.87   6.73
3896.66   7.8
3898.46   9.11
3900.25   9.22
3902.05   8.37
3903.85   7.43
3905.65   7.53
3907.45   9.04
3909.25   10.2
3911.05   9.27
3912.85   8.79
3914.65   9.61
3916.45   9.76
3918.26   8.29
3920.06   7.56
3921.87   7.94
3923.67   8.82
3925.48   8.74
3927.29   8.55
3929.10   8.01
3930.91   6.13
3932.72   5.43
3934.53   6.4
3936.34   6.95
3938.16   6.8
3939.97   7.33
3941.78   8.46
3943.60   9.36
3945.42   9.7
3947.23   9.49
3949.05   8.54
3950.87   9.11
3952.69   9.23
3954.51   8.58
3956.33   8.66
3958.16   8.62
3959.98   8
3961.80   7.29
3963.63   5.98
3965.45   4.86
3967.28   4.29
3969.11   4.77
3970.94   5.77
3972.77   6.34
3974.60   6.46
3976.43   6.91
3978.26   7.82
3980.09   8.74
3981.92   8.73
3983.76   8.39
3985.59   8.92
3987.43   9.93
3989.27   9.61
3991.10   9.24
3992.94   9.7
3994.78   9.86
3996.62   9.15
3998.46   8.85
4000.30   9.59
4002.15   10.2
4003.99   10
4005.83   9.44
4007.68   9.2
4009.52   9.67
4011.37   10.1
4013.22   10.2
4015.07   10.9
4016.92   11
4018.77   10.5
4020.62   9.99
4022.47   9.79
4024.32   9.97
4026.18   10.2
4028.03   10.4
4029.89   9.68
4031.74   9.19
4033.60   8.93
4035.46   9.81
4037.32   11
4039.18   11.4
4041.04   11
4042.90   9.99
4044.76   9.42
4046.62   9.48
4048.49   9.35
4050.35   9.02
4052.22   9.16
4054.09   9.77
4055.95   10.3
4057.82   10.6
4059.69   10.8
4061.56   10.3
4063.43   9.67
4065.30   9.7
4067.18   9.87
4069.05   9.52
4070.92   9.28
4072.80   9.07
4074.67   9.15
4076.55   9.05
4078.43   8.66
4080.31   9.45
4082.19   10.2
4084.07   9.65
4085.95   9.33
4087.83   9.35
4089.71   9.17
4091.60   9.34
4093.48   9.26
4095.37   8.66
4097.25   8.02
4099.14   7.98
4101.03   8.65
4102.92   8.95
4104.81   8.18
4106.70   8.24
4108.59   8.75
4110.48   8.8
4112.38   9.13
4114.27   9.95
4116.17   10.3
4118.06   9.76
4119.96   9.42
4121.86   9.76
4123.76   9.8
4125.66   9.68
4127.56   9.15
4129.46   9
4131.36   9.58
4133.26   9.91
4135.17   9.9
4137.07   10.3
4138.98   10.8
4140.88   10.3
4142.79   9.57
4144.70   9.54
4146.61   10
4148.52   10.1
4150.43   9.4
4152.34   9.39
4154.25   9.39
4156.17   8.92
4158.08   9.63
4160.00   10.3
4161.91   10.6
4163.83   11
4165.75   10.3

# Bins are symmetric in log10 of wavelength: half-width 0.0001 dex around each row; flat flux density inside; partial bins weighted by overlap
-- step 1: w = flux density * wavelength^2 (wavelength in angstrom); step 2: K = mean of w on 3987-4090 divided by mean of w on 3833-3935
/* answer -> 1.4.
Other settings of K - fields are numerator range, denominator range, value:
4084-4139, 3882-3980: 1.33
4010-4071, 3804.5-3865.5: 1.46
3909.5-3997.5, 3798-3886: 1.12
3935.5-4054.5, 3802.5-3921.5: 1.23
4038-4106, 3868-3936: 1.33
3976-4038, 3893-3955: 1.21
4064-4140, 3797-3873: 1.38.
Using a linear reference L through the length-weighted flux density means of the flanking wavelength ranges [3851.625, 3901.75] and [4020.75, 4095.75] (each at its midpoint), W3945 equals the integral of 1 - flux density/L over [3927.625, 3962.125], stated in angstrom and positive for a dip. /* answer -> 2.0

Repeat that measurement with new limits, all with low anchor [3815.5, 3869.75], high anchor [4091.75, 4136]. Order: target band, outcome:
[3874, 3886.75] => 2.0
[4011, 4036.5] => -4.0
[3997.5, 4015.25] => -2.4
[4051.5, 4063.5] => -1.7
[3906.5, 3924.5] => -1.7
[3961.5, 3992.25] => 4.2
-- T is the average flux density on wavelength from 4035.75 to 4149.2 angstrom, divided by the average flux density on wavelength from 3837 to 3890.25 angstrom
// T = 1.24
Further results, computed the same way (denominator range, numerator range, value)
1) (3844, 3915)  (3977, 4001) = 1.13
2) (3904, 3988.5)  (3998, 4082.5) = 1.24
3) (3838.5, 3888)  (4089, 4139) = 1.17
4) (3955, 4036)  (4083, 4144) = 1.07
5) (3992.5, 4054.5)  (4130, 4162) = 0.99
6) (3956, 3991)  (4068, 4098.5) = 1.24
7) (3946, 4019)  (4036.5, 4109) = 1.10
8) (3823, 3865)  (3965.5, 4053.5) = 1.23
